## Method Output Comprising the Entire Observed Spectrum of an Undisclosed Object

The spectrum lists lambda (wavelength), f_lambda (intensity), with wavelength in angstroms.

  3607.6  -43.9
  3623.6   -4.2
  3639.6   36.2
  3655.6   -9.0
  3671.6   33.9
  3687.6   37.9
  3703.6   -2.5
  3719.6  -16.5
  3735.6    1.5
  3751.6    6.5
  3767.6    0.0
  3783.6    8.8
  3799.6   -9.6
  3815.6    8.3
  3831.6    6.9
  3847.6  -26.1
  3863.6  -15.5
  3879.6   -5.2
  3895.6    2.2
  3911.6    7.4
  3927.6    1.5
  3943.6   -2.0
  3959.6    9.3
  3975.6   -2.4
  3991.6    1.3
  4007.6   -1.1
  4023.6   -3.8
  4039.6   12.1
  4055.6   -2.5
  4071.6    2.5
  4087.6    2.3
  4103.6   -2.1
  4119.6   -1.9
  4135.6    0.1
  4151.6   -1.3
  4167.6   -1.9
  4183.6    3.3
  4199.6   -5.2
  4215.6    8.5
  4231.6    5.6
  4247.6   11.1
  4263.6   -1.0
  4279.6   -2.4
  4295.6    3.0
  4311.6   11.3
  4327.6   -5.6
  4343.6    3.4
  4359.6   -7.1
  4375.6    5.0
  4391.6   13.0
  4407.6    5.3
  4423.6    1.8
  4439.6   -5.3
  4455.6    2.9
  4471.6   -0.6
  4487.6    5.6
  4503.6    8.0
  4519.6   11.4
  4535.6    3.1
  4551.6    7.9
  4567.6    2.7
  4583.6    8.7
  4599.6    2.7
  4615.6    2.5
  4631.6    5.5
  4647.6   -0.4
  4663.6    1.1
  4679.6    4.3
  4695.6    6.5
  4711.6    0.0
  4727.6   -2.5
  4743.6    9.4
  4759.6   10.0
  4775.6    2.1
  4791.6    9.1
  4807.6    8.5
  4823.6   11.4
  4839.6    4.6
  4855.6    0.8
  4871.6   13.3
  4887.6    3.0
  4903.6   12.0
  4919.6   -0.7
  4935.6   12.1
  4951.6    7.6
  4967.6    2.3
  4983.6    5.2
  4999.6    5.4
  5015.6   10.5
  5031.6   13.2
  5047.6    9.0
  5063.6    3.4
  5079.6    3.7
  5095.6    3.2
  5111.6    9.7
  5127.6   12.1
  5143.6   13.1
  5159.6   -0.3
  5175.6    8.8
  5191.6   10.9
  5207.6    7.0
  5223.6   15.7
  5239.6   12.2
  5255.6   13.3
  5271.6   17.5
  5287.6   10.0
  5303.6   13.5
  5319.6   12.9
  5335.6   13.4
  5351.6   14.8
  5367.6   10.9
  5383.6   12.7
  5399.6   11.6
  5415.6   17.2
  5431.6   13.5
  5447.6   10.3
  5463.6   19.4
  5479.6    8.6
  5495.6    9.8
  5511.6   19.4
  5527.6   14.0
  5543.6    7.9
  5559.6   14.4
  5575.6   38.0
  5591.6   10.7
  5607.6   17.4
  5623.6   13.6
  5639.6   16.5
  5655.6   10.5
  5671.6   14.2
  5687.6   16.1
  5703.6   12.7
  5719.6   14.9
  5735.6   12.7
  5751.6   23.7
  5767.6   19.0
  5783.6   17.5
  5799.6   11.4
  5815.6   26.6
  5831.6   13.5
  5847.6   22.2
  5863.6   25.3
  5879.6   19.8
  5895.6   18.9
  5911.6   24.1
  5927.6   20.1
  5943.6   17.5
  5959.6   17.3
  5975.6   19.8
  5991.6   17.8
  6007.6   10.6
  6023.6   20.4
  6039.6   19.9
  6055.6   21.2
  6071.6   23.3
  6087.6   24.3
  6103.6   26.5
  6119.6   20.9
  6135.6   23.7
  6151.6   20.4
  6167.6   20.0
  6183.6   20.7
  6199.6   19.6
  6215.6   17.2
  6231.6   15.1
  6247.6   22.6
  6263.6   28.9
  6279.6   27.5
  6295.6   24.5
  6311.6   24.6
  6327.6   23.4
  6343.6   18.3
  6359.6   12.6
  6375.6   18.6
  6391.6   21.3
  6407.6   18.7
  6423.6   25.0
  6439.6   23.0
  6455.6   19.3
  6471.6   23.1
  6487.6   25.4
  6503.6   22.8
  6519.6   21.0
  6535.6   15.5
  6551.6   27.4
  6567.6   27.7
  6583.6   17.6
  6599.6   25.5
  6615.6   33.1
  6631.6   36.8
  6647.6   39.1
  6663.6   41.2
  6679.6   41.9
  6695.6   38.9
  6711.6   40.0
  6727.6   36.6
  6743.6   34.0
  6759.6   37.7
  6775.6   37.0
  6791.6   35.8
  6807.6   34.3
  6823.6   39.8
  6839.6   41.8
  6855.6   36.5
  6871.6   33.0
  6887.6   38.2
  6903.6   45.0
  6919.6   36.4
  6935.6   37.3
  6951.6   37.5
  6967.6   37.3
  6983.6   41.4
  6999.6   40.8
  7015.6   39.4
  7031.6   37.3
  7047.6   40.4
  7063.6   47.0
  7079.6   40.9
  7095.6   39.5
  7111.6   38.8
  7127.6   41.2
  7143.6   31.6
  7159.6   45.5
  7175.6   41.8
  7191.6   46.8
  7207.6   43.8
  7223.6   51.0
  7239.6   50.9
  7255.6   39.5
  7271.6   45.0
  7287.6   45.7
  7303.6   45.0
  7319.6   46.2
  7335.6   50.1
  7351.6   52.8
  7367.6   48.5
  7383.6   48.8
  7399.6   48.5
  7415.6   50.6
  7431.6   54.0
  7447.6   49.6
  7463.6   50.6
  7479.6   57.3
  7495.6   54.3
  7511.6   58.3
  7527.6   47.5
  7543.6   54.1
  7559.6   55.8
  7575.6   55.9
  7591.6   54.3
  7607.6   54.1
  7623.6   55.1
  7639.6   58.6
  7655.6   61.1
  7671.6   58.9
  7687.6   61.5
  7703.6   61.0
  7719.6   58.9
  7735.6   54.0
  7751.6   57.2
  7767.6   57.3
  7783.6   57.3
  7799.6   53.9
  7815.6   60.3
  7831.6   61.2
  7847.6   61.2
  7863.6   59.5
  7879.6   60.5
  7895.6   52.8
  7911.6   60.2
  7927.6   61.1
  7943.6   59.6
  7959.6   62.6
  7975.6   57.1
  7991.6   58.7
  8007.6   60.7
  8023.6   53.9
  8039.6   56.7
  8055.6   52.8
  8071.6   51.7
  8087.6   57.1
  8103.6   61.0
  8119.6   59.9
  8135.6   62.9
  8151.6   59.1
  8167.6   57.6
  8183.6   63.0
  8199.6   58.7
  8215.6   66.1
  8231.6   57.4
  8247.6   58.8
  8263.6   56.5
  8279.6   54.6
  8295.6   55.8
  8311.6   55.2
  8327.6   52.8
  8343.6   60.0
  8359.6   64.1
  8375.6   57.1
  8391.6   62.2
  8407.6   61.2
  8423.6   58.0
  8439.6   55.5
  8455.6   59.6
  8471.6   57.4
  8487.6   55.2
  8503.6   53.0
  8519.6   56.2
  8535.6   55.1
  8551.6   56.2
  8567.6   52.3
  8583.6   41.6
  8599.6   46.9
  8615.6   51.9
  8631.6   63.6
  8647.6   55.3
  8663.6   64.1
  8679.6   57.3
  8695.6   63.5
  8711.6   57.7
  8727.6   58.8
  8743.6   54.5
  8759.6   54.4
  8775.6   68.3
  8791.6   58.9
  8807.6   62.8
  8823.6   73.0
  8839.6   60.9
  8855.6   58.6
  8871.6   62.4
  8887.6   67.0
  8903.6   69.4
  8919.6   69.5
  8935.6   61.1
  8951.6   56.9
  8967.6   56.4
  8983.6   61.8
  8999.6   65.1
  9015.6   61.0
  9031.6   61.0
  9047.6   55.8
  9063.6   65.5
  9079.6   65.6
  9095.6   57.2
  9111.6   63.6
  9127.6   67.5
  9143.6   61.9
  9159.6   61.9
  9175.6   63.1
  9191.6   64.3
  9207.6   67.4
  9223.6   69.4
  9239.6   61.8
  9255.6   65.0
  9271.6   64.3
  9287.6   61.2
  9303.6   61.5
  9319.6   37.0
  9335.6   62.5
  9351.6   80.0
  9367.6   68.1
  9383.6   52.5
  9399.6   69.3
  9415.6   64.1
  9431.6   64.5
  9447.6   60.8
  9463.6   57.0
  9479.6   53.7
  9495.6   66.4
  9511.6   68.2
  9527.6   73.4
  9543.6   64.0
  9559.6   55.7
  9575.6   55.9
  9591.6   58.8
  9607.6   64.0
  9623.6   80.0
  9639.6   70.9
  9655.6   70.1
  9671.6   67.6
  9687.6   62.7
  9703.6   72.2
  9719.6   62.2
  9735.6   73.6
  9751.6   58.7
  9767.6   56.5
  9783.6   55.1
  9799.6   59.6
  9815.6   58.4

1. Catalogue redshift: 0.659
